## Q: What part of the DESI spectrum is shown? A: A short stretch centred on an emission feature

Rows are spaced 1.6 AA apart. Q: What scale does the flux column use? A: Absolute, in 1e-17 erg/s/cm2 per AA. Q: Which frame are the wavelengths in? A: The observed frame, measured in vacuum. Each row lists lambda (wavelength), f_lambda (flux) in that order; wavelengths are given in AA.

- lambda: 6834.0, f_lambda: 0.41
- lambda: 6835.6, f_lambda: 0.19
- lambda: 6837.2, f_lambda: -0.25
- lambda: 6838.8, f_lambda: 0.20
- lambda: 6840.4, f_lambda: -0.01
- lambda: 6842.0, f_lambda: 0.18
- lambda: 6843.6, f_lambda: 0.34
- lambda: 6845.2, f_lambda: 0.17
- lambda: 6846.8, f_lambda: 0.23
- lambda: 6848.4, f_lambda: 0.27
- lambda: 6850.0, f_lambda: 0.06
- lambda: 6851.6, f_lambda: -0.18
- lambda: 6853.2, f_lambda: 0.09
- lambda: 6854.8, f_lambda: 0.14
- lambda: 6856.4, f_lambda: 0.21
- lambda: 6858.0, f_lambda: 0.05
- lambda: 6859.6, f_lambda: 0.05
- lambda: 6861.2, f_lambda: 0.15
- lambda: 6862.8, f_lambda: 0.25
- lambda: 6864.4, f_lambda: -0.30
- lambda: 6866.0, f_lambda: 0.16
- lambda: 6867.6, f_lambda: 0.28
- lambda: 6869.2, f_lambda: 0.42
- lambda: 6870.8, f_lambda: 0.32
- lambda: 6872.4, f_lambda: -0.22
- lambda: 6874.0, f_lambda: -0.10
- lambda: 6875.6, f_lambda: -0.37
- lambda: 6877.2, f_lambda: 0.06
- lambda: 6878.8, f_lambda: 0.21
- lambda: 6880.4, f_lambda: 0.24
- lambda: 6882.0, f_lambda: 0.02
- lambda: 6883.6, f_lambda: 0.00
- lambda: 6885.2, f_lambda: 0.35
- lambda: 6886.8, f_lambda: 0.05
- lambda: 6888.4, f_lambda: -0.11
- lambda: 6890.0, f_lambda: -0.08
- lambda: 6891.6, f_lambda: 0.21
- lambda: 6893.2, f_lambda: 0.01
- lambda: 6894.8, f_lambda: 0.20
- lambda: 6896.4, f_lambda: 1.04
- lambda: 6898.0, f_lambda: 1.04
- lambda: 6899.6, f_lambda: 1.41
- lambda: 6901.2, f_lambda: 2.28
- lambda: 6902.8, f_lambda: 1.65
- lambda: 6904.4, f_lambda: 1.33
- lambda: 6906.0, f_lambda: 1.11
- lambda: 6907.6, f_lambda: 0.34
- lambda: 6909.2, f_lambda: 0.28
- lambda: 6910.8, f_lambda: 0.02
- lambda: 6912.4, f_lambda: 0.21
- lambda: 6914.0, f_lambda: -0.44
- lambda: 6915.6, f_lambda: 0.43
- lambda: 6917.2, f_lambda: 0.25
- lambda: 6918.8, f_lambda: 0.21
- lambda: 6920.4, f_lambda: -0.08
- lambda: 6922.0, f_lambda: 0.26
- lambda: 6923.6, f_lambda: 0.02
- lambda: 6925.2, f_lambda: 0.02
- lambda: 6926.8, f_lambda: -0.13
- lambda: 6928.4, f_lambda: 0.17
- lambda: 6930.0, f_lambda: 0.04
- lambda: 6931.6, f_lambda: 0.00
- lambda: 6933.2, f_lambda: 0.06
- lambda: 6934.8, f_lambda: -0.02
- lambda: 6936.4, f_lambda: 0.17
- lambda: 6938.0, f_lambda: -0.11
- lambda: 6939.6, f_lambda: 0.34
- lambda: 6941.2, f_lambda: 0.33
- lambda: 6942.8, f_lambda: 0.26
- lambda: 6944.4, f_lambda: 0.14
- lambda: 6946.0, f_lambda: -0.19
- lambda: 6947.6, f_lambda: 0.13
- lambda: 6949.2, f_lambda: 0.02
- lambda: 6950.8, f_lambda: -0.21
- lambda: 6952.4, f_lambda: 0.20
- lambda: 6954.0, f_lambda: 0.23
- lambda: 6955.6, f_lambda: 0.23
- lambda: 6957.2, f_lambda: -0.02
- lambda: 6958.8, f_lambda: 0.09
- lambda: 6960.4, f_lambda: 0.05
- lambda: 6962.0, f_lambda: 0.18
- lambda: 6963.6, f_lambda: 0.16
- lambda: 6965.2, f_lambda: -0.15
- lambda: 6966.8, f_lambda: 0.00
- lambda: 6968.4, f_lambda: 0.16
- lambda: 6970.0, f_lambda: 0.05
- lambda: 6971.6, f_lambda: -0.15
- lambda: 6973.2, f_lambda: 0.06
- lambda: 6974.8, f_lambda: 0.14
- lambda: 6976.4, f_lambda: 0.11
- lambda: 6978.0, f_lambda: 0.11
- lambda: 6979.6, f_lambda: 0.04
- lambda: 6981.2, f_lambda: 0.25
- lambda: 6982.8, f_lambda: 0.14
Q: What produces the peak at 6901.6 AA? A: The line [O II]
